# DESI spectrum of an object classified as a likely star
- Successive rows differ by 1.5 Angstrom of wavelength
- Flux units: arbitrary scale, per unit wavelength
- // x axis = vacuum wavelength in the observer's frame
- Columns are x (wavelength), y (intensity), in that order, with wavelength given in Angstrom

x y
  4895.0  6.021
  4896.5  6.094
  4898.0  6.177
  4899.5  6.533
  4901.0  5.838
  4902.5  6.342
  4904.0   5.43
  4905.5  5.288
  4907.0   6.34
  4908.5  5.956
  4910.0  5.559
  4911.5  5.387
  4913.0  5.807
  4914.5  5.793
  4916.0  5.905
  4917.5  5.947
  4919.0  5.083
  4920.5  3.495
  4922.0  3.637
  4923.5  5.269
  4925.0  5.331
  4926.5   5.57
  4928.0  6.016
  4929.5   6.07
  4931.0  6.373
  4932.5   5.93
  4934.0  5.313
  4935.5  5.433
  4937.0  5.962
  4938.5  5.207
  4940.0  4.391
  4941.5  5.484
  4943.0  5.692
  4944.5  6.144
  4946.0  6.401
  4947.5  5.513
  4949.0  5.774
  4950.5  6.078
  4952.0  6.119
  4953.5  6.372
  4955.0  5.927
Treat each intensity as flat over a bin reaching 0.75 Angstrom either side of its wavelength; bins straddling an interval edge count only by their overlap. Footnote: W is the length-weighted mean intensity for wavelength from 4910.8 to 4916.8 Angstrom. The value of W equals 5.73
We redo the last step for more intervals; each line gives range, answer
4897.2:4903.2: 6.22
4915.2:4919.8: 5.62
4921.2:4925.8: 4.74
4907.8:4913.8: 5.68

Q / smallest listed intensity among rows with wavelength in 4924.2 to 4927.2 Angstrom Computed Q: 5.331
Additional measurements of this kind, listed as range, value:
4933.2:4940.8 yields 4.391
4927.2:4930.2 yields 6.016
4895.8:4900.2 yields 6.094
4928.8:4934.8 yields 5.313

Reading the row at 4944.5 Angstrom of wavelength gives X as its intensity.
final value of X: 6.144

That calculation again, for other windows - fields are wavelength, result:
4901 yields 5.838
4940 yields 4.391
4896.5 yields 6.094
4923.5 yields 5.269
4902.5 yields 6.342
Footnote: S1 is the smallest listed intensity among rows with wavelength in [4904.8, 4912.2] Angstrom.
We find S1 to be 5.288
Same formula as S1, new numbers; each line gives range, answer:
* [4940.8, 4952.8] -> 5.484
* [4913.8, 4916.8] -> 5.793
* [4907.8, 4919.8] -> 5.083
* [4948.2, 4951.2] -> 5.774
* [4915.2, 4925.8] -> 3.495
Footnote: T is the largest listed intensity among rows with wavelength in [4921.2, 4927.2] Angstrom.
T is 5.57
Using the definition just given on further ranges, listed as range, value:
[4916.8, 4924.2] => 5.947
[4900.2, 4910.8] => 6.342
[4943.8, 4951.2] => 6.401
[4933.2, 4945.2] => 6.144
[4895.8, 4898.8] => 6.177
